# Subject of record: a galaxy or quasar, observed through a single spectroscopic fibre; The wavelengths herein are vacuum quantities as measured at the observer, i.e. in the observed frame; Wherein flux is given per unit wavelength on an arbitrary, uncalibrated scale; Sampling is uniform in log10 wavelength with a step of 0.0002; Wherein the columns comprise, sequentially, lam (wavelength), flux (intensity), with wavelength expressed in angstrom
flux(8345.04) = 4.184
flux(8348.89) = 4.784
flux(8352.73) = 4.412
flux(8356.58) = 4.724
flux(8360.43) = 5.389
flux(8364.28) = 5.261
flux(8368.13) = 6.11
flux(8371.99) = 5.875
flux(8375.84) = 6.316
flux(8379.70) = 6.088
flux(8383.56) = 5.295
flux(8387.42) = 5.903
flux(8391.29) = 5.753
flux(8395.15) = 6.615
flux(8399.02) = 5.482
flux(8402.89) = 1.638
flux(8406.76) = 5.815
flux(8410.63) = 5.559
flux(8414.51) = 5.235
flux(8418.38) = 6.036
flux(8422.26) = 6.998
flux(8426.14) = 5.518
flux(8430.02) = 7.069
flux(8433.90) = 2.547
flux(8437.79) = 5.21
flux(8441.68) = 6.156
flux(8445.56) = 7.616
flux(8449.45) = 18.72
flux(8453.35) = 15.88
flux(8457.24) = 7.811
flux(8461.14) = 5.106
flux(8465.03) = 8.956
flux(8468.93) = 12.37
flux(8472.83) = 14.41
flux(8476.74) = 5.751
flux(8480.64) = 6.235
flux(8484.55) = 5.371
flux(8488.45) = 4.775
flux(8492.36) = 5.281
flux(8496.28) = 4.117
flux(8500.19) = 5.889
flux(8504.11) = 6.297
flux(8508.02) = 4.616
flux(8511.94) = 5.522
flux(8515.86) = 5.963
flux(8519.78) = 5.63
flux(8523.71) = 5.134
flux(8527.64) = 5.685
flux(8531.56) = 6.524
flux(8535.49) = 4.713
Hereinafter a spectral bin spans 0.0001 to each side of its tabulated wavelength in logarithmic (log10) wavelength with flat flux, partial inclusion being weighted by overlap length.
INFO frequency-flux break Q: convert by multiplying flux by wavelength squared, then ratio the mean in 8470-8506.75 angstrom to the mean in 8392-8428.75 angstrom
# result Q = 1.2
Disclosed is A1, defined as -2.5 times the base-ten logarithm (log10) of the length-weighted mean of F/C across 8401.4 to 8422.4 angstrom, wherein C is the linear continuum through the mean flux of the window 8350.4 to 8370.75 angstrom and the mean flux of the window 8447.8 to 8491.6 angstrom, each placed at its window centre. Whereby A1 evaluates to 0.37 mag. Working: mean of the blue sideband 5.2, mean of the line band 5.14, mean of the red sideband 9.4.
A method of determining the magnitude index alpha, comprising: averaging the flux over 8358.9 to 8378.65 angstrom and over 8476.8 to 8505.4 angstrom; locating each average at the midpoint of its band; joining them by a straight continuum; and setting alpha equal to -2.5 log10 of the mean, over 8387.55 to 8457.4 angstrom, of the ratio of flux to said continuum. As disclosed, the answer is -0.23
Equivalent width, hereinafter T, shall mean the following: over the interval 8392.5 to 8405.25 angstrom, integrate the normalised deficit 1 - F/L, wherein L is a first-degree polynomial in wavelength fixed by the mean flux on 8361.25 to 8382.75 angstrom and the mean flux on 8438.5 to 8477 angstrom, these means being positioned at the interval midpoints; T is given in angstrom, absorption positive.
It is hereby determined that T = 4.4 angstrom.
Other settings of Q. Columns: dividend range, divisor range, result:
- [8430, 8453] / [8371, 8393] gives 1.47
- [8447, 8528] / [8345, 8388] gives 1.45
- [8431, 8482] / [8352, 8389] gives 1.65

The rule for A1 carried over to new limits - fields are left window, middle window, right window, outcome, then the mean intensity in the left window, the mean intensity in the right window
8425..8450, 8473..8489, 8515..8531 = -0.04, 6.99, 5.66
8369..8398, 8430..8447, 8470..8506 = 0.15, 5.97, 6.6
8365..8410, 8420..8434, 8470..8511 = -0.02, 5.53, 6.38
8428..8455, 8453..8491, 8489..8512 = -0.17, 8.95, 5.24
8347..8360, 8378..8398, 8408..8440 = -0.15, 4.73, 5.53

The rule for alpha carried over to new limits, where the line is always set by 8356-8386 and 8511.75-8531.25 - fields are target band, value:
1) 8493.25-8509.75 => 0.086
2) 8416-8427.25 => -0.095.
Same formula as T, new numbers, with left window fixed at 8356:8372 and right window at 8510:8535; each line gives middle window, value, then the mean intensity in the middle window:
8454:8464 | -4.1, 7.91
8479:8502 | 1.6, 5.26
